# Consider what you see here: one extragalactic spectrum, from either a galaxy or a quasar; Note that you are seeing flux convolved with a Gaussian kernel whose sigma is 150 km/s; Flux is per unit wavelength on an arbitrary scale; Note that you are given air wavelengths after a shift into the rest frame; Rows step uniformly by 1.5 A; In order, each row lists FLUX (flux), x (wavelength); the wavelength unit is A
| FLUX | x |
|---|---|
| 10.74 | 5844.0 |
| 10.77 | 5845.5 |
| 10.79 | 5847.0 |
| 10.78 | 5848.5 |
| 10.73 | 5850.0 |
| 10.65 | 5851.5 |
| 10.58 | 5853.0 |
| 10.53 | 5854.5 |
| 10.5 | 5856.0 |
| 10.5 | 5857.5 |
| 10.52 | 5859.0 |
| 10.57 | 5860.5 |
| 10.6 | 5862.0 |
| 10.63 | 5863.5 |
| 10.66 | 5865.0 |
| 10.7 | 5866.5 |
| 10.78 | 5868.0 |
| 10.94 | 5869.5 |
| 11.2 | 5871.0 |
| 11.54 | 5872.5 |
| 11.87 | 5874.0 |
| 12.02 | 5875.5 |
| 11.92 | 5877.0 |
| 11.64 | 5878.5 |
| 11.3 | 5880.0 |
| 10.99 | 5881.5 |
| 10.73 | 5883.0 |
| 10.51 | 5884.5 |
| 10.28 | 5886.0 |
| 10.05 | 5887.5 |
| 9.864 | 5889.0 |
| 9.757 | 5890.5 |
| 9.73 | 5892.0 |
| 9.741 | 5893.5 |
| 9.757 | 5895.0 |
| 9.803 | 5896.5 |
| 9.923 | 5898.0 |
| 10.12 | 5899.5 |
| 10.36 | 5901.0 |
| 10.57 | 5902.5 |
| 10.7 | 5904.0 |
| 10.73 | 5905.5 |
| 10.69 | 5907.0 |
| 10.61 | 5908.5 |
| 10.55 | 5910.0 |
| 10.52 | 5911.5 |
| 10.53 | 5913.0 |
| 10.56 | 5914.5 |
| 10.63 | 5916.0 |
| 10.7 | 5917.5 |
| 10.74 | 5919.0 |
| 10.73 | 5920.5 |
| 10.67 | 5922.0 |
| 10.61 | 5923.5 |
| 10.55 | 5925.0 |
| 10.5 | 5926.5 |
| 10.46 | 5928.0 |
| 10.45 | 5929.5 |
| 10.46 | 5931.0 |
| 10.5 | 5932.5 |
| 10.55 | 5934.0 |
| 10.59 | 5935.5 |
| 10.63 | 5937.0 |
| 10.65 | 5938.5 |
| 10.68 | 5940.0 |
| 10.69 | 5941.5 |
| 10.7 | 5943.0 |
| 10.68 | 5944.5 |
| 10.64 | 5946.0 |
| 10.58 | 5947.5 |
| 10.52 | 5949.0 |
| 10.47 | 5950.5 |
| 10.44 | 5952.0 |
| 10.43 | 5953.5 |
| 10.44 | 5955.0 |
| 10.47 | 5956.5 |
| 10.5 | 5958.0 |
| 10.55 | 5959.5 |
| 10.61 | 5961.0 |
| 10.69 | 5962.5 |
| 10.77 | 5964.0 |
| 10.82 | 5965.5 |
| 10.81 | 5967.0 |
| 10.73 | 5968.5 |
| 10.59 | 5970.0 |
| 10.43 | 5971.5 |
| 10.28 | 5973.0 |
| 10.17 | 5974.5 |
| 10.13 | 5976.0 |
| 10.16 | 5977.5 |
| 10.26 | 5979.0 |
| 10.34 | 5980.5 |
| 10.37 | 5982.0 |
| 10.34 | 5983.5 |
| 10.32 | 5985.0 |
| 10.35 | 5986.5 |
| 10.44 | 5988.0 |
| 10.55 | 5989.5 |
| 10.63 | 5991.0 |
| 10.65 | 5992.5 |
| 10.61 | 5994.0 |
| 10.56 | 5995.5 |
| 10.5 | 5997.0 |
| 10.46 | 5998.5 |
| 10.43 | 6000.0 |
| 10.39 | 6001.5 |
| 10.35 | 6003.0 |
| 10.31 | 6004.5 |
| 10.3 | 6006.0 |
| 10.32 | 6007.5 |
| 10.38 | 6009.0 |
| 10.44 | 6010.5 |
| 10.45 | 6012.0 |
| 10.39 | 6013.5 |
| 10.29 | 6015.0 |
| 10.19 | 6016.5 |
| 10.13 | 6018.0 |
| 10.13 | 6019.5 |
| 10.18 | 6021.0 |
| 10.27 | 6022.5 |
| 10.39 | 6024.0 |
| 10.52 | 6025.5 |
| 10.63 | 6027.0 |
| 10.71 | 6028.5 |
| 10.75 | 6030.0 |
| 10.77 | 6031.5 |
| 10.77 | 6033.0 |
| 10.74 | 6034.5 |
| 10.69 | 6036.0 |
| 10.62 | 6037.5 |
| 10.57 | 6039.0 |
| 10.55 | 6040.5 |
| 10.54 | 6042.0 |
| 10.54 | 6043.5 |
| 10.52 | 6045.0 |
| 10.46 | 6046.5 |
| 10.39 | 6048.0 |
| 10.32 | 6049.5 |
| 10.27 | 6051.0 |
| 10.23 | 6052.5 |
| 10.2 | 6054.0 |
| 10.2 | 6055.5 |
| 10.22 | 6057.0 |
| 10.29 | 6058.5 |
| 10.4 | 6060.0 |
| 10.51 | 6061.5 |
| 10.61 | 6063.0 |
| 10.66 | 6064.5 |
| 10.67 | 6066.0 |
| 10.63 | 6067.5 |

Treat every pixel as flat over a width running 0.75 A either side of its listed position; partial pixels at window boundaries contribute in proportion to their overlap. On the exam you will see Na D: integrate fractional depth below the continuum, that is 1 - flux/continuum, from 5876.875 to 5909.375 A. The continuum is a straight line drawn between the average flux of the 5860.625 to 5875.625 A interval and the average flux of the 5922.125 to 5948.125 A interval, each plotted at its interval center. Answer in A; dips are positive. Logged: 1.3 A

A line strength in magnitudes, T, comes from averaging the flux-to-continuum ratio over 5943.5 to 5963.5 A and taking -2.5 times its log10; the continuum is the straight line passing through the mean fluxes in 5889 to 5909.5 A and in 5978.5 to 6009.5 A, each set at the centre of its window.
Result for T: -0.02 mag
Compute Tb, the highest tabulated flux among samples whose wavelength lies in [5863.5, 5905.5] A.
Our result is 12.02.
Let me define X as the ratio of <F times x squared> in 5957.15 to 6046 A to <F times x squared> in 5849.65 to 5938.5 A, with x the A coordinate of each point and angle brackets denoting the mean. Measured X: 1.0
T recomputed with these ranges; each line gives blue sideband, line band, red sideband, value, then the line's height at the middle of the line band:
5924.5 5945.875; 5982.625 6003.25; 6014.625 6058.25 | 0.003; 10.5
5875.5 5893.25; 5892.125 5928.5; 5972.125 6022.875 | 0.015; 10.6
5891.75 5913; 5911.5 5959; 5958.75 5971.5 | -0.008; 10.5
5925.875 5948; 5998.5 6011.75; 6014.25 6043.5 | 0.015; 10.5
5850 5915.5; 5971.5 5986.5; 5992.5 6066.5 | 0.024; 10.5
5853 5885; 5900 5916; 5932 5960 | 0.019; 10.8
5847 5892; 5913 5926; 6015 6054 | 0.005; 10.7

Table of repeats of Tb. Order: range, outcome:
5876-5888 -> 11.92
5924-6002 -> 10.82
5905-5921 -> 10.74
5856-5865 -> 10.66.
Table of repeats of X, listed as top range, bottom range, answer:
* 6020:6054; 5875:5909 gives 1.05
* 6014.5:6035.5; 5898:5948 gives 1.02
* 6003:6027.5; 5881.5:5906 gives 1.06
